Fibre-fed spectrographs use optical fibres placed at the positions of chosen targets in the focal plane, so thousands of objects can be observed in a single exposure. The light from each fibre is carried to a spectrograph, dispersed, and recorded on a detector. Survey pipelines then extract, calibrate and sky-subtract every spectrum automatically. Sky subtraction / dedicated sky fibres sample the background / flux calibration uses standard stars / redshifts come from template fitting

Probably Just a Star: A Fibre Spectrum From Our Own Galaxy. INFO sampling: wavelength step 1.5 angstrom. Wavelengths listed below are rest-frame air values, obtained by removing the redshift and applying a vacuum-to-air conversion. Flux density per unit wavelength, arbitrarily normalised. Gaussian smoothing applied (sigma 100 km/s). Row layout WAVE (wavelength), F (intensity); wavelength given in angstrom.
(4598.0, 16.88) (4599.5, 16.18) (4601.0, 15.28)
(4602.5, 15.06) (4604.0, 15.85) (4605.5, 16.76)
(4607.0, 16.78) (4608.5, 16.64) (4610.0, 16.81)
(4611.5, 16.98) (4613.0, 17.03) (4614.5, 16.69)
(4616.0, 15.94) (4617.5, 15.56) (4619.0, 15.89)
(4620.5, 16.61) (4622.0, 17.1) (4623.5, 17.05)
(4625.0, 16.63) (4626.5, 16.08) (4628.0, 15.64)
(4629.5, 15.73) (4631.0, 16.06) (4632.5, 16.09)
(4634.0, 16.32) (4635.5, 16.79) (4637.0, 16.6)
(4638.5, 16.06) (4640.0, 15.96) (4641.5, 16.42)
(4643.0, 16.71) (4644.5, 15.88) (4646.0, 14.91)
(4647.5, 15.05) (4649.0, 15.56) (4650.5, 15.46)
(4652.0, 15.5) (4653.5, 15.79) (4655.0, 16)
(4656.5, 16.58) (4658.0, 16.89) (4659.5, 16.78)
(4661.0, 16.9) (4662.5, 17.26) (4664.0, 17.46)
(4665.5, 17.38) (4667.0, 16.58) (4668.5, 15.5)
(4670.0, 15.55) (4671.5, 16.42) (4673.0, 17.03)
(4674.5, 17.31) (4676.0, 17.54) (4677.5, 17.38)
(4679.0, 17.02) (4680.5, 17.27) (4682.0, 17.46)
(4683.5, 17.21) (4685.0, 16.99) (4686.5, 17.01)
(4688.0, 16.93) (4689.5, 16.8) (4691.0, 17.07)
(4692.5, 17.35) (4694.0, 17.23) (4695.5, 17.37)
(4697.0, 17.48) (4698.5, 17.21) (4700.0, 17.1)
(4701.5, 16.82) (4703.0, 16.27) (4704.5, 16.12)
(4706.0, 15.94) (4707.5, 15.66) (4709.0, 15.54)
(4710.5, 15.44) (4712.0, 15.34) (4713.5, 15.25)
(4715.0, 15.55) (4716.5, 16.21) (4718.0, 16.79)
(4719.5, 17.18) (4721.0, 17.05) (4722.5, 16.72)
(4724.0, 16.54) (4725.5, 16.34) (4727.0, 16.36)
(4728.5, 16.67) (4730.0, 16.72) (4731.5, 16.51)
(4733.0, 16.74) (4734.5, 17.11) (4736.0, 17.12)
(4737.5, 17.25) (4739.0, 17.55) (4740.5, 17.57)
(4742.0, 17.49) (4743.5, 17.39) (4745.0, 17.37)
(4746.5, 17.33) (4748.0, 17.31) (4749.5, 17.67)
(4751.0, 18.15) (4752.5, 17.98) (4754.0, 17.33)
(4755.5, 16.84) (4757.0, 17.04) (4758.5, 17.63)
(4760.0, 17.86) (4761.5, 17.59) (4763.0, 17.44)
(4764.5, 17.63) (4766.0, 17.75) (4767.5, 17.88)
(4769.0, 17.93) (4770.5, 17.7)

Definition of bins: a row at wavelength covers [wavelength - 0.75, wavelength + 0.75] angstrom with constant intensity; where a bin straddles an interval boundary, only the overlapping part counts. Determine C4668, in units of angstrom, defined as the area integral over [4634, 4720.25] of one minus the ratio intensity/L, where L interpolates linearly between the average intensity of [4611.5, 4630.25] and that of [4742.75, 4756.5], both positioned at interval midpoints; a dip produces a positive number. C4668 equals 1.7 angstrom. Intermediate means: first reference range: 16.4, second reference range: 17.5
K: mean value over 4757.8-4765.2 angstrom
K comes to 17.6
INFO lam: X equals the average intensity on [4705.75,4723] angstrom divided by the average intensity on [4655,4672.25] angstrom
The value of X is 1.0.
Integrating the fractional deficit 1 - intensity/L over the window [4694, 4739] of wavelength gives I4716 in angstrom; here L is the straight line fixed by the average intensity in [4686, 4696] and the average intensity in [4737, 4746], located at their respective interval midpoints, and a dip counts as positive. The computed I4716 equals 1.9 angstrom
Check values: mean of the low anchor 17.1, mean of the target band 16.5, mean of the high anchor 17.4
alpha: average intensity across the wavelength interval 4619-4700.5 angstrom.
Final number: 16.6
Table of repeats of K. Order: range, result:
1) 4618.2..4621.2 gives 16.2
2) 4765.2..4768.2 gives 17.8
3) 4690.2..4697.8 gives 17.3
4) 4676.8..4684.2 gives 17.3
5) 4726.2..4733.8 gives 16.6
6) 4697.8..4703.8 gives 16.8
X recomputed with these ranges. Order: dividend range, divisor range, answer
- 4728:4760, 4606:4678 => 1.06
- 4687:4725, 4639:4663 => 1.03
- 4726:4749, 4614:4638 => 1.05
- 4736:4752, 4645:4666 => 1.08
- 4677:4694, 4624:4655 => 1.07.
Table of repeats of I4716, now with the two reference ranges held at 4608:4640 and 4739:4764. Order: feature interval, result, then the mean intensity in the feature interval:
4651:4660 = 0.2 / 16.2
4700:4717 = 1.2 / 15.9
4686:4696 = -0.1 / 17.1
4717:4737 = 0.6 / 16.8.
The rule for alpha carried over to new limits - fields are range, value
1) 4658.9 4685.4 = 16.9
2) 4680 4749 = 16.8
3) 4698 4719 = 16.1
